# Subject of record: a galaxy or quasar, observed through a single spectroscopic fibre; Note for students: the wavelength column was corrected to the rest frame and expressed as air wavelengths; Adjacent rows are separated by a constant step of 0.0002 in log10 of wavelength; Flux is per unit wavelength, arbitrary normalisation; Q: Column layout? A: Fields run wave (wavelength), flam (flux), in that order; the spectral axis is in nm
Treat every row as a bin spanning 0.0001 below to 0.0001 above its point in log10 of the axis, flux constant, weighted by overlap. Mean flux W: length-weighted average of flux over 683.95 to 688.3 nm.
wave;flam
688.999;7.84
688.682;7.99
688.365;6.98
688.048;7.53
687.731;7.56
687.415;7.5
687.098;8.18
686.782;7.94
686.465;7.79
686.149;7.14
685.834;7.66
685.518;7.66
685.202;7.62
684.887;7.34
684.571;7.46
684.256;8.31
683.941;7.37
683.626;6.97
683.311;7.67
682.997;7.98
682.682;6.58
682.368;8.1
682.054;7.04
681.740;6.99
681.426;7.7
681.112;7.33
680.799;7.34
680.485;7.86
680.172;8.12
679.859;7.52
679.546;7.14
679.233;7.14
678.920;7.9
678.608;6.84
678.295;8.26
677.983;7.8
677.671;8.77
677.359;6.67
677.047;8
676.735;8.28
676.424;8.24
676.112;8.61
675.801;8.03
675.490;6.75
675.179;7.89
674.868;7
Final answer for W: 7.64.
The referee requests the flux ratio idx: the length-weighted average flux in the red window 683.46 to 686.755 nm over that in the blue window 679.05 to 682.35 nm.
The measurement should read 1.0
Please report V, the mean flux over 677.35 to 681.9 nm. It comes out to 7.59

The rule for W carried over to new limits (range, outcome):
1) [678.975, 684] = 7.44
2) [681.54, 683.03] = 7.29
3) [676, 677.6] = 7.98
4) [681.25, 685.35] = 7.47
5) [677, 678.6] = 7.79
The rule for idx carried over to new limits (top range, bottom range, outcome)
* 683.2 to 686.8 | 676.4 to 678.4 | 0.95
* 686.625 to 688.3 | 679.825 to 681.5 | 1.01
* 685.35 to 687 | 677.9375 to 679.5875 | 1.02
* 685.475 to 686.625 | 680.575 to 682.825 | 1.03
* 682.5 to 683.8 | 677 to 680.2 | 0.96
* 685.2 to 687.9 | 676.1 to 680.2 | 0.99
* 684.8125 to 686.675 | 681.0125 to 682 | 1.03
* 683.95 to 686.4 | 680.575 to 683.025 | 1.03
